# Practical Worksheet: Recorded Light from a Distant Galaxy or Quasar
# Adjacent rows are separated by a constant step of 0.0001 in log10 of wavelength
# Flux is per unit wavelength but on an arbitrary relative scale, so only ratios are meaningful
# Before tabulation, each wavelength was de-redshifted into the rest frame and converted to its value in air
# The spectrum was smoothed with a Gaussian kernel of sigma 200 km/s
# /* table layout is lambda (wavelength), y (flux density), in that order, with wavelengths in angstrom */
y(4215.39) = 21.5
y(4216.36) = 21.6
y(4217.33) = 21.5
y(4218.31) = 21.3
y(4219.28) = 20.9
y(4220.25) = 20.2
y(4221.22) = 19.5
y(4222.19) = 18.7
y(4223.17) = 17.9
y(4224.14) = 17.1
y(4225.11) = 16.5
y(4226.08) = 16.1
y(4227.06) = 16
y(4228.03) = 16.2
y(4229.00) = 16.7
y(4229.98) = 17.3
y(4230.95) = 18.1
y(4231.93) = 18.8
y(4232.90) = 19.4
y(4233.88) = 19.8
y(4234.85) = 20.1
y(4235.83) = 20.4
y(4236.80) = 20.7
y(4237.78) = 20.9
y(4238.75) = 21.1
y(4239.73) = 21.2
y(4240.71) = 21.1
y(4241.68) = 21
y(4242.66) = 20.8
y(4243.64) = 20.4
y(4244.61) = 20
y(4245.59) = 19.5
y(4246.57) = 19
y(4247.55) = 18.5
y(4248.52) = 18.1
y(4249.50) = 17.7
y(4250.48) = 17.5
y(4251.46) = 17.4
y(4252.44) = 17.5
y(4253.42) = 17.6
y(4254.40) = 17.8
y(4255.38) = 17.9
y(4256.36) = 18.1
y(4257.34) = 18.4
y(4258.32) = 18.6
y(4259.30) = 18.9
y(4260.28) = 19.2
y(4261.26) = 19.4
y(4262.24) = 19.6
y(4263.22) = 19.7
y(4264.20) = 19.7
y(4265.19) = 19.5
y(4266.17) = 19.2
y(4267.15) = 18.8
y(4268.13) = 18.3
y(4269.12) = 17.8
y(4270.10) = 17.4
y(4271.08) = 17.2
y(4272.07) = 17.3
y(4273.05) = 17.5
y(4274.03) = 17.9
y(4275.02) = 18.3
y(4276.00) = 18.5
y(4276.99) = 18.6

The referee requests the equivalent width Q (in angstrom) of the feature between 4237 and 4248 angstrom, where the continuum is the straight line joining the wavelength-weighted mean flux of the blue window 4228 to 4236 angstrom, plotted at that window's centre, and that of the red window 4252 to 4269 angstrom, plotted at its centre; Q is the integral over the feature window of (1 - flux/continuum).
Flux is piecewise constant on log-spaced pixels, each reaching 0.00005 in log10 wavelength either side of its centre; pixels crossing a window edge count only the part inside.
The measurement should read -1.0 angstrom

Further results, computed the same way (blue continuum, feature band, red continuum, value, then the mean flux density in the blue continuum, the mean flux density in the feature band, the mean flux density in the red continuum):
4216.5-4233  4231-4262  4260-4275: -1.3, 18.4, 19.2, 18.5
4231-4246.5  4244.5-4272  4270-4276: 0.4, 20.2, 18.5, 17.7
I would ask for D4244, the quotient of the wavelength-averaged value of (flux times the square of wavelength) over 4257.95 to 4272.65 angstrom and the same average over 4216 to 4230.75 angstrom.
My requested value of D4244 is 1.03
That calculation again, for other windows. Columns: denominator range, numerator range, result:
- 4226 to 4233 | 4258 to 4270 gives 1.12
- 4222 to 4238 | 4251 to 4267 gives 1.04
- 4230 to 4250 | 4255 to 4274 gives 0.95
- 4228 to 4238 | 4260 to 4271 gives 1.01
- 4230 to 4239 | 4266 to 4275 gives 0.92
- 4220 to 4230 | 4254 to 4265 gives 1.10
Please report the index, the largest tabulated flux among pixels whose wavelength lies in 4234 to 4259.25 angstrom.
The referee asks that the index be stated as 21.2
